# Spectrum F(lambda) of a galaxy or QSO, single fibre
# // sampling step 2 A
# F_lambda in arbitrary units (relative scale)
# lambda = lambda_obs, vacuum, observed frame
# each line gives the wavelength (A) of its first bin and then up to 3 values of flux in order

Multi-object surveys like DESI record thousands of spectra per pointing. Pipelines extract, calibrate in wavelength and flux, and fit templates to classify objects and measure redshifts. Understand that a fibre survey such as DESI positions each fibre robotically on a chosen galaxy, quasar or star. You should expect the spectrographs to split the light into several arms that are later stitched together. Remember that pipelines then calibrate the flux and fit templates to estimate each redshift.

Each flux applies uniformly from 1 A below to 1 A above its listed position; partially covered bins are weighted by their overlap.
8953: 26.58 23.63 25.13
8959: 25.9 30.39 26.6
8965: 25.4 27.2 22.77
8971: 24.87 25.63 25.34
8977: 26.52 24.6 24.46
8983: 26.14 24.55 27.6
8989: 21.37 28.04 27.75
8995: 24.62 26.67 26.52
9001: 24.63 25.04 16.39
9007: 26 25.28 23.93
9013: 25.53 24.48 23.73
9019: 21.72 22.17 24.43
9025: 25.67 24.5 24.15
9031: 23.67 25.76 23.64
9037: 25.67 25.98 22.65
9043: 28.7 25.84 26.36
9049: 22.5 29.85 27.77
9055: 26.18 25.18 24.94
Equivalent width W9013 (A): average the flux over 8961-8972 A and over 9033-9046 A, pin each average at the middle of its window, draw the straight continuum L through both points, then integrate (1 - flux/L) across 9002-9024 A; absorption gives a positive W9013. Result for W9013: 1.8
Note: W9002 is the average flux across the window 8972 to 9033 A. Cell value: 24.7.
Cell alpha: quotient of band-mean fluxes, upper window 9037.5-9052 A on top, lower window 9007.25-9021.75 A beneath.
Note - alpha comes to 1.08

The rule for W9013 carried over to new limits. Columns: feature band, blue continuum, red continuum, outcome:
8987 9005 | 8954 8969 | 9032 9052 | 0.51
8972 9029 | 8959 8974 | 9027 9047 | 2.00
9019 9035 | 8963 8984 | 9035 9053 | 1.03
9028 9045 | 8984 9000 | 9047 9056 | 0.84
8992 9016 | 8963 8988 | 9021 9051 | 0.50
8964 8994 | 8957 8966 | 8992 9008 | 0.44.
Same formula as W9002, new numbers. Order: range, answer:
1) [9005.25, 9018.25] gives 24.3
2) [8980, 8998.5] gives 25.7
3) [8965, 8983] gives 25.2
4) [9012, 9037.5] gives 24.2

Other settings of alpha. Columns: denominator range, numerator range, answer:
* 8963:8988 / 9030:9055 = 1.01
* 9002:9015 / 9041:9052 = 1.11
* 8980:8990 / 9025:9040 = 1.00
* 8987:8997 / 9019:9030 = 0.93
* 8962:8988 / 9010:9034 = 0.95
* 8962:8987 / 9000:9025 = 0.93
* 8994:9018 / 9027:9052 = 1.04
